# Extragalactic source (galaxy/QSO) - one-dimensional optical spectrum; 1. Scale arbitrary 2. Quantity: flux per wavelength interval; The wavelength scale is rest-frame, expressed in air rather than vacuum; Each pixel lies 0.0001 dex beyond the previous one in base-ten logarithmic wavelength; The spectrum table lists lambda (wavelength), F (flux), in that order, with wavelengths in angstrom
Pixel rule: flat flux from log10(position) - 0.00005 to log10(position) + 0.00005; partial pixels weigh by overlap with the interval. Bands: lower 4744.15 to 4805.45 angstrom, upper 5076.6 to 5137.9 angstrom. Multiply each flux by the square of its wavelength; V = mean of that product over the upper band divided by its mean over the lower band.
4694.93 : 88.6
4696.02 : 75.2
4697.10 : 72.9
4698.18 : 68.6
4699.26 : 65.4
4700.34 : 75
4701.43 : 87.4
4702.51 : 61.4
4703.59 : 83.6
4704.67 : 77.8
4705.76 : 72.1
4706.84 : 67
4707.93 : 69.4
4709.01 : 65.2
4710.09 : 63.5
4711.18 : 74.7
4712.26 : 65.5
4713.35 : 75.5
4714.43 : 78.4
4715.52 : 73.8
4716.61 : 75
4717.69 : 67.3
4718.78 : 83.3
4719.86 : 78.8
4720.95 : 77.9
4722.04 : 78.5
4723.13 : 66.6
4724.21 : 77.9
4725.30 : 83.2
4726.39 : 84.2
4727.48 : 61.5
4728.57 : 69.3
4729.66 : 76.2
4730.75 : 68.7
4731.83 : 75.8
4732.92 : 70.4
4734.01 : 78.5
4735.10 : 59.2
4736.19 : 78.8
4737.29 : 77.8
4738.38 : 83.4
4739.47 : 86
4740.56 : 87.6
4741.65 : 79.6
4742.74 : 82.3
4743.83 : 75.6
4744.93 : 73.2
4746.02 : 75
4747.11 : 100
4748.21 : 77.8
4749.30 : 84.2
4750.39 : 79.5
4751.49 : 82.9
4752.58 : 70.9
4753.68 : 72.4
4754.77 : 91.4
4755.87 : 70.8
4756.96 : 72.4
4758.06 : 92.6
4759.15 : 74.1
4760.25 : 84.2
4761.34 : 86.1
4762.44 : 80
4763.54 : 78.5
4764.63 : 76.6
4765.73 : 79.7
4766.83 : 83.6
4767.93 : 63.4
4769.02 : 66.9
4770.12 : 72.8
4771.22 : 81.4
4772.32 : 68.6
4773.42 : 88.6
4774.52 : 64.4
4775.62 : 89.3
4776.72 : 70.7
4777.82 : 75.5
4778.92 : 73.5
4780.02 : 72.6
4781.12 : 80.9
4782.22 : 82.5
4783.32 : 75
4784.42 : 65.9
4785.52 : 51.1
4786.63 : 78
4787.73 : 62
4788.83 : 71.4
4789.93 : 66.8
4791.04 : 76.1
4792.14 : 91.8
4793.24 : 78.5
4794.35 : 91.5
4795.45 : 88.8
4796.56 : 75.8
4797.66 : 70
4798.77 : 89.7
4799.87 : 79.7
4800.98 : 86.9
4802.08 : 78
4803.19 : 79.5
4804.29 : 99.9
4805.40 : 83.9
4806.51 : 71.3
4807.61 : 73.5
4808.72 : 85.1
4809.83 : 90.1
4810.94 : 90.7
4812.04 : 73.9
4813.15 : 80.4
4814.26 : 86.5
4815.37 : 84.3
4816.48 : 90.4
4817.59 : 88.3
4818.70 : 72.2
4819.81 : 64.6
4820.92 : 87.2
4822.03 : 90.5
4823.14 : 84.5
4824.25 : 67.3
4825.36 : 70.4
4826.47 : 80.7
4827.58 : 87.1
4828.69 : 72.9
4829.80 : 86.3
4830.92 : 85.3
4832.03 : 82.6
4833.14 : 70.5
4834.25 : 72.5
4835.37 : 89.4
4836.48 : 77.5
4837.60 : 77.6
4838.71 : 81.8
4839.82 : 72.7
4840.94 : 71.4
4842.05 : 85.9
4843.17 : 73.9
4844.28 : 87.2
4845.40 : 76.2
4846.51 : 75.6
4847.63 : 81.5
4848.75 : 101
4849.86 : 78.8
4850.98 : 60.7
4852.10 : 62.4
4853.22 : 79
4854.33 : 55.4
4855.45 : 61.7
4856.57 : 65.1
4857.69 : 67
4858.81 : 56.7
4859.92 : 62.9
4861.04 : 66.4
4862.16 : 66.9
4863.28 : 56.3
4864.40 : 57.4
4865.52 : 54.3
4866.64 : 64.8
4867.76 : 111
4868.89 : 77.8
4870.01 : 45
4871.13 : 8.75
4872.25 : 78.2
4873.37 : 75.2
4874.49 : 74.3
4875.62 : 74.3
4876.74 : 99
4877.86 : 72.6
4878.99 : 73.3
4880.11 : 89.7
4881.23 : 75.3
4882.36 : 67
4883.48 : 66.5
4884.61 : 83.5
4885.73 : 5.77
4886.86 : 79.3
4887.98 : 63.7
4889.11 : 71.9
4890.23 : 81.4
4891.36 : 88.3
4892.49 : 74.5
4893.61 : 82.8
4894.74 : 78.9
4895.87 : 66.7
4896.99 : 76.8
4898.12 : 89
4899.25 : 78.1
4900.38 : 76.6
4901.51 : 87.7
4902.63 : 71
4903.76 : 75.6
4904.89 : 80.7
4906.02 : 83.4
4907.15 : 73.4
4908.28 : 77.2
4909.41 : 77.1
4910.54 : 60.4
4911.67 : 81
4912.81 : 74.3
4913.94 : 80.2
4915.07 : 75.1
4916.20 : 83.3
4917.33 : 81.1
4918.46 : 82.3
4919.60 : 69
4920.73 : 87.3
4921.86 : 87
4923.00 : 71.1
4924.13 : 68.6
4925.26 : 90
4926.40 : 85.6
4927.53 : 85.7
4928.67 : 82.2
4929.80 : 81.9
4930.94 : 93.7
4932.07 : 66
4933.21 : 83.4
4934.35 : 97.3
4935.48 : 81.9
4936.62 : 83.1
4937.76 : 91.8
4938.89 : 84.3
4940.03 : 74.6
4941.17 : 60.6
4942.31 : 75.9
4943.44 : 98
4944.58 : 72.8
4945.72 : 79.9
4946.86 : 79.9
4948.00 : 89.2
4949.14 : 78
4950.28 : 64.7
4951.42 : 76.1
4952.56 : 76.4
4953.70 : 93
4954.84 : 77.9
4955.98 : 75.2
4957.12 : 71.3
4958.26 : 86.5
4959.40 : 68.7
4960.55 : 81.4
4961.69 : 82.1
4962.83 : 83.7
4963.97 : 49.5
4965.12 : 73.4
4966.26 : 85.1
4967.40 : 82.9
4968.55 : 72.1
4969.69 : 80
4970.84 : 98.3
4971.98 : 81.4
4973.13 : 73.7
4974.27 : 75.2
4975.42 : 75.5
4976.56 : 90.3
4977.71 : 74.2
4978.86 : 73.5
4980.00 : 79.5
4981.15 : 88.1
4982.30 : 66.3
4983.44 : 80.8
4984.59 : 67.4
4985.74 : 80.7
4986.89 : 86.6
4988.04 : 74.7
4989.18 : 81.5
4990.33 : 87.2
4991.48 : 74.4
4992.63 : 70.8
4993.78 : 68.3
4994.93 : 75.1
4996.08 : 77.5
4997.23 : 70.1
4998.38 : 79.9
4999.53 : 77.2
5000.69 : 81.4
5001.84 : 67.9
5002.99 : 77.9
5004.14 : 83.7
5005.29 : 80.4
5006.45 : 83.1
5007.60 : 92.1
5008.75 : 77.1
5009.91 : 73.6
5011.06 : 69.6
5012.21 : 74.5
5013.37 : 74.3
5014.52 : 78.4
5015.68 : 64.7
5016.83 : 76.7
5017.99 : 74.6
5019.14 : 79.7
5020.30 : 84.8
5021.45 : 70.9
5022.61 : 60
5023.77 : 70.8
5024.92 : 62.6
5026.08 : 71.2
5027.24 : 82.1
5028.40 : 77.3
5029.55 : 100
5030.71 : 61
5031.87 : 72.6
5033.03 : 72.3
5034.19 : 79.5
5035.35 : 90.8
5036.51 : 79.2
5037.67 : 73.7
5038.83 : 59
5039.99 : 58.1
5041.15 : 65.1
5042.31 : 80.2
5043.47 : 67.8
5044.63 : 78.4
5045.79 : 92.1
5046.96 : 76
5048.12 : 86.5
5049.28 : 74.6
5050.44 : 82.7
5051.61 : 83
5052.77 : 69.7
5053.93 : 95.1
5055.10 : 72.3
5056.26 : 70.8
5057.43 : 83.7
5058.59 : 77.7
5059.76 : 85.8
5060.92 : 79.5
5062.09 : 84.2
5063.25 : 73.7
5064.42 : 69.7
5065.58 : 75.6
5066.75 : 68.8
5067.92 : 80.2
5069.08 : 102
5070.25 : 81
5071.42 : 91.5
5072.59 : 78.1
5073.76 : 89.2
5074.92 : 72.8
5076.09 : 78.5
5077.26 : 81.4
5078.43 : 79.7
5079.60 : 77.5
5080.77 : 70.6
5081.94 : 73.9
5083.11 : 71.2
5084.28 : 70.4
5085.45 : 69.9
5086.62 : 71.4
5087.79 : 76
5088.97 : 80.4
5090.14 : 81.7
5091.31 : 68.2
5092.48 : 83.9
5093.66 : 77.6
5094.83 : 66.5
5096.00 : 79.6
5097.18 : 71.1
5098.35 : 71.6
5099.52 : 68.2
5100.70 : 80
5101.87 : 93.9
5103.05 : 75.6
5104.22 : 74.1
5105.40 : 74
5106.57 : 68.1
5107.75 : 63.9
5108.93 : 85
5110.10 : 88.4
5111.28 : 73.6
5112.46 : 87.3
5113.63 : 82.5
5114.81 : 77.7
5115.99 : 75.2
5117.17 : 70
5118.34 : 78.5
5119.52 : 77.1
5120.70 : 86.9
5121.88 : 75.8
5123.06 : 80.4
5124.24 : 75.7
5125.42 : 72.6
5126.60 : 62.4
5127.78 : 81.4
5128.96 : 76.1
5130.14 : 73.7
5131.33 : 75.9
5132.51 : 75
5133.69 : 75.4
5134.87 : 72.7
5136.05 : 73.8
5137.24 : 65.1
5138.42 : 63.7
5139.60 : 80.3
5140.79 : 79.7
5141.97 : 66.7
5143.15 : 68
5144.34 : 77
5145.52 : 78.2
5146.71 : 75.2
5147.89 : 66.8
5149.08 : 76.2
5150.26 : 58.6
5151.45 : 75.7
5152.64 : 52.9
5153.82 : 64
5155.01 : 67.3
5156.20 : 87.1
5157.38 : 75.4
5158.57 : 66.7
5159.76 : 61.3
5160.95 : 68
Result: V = 1.11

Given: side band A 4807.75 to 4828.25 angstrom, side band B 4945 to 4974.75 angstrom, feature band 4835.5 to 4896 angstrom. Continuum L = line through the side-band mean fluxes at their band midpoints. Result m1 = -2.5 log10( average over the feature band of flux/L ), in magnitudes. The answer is 0.13 mag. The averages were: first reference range 81.7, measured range 71.3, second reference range 78.3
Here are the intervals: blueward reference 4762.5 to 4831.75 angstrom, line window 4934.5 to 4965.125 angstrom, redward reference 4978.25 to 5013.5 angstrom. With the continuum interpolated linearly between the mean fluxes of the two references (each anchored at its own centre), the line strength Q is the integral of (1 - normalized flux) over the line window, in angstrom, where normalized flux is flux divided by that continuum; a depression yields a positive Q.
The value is -0.35 angstrom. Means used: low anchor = 78.6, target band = 78.5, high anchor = 77.3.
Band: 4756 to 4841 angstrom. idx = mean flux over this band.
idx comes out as 78.7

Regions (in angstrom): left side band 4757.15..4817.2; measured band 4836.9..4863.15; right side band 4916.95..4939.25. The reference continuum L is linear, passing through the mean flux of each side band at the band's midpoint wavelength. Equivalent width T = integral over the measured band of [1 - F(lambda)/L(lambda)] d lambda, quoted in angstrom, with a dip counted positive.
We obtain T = 2.7 angstrom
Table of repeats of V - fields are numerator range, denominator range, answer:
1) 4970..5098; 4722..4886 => 1.11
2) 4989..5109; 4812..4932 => 1.09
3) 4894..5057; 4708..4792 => 1.12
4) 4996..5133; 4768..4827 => 1.09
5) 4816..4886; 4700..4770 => 1.01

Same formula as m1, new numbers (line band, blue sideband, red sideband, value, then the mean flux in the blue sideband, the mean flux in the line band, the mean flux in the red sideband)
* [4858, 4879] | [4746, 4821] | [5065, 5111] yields 0.17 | 78.9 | 67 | 77.2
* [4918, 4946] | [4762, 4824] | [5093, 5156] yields -0.06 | 78.6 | 81.4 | 74.3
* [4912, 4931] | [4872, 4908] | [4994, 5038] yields -0.07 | 75.5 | 80.7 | 76.2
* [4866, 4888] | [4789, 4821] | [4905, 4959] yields 0.16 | 81.7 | 69.3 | 79.7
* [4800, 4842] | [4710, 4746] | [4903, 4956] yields -0.05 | 75.5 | 80.8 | 79.7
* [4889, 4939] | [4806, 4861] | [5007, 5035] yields -0.05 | 77.3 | 80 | 75.2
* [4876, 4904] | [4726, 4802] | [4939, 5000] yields 0.04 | 77.3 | 75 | 77.7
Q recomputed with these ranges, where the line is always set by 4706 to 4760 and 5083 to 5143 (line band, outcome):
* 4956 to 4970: -0.1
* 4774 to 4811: -1.0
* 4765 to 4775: 0.2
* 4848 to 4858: 0.7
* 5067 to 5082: -1.1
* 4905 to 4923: -0.5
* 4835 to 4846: -0.5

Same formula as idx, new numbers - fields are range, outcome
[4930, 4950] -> 81.5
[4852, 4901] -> 69.7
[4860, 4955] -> 75.9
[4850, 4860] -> 64.1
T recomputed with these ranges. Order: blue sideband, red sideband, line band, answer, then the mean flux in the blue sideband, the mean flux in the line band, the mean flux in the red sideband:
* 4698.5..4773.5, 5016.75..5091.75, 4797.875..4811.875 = -1.3 angstrom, 76.2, 83.4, 76.9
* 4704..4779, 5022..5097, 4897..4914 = -0.2 angstrom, 76.4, 77.6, 76.8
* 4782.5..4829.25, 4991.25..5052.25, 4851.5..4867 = 3.1 angstrom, 79.4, 62.6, 75.8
